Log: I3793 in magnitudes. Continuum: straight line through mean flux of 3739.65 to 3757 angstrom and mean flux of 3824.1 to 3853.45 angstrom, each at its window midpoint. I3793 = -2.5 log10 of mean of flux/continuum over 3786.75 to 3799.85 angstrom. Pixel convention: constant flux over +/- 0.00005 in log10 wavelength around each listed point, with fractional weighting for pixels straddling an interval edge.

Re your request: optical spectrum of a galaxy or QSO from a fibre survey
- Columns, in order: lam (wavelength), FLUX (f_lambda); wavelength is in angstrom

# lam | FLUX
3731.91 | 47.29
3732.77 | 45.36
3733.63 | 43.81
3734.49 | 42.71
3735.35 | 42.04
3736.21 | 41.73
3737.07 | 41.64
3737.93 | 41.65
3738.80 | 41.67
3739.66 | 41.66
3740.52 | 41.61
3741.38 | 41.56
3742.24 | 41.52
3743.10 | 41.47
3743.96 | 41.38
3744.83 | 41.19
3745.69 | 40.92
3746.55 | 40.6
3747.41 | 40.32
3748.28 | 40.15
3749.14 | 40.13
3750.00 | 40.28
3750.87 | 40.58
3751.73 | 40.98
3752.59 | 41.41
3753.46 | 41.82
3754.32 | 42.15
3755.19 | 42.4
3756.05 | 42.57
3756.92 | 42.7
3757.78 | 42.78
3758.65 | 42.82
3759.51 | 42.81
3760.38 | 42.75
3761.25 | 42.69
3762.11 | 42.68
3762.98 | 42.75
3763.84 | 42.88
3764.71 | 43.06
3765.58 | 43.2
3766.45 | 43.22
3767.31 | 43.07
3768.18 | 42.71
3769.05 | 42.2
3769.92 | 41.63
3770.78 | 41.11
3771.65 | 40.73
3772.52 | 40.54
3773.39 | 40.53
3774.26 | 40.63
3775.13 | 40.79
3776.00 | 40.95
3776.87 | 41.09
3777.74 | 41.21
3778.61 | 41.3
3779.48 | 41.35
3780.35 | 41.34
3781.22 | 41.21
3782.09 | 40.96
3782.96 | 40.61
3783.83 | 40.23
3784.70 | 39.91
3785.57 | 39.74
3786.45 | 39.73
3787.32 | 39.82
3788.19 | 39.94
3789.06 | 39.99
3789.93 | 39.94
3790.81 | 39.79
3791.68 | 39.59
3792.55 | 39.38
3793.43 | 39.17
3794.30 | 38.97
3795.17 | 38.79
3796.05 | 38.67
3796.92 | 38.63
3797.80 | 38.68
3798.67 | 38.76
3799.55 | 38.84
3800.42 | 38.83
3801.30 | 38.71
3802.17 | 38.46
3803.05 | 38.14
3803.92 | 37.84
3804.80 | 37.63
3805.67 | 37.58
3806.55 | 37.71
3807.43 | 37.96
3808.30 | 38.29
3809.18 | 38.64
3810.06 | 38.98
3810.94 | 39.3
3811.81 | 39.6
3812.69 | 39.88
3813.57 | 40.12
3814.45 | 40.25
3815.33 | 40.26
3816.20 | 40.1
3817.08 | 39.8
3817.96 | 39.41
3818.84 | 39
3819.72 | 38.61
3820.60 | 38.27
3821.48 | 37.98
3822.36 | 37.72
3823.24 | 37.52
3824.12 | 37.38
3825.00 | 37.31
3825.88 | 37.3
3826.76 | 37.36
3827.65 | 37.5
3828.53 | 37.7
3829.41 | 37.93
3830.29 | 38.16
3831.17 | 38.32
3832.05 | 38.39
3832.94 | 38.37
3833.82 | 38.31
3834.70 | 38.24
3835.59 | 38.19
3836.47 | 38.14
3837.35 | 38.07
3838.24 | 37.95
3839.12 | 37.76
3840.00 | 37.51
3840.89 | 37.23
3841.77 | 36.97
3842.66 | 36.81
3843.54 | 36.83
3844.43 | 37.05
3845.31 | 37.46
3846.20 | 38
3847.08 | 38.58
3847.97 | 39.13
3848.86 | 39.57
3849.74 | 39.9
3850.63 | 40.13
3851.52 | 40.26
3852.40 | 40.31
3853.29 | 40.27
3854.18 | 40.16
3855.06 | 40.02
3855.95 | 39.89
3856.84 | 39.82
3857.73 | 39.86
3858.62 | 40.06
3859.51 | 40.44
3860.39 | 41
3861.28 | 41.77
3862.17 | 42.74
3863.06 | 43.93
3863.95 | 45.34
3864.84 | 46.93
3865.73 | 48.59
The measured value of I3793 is 0.01 mag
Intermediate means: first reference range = 41.3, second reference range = 38.2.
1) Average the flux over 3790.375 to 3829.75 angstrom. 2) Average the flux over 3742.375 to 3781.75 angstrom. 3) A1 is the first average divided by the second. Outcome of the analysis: 0.9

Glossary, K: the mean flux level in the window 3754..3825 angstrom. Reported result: 40.2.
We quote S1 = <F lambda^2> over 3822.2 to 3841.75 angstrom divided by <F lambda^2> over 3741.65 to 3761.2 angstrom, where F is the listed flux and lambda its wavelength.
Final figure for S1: 0.95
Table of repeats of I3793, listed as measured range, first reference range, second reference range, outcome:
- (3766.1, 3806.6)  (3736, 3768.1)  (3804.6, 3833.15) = 0.00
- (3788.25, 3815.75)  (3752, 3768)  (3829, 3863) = 0.05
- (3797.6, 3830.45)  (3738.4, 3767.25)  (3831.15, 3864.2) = 0.05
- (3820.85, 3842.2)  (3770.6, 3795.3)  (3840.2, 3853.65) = 0.03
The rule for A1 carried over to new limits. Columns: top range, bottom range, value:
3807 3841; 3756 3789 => 0.93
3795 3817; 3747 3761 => 0.93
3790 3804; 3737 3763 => 0.93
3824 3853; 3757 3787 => 0.92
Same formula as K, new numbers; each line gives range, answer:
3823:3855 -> 38.3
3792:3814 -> 38.7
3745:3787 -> 41.5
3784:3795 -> 39.7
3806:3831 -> 38.6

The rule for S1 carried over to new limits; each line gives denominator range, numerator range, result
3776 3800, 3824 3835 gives 0.97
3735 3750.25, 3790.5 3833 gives 0.97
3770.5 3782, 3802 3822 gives 0.97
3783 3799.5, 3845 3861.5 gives 1.04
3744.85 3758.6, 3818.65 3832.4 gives 0.95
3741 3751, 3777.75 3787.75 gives 1.01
